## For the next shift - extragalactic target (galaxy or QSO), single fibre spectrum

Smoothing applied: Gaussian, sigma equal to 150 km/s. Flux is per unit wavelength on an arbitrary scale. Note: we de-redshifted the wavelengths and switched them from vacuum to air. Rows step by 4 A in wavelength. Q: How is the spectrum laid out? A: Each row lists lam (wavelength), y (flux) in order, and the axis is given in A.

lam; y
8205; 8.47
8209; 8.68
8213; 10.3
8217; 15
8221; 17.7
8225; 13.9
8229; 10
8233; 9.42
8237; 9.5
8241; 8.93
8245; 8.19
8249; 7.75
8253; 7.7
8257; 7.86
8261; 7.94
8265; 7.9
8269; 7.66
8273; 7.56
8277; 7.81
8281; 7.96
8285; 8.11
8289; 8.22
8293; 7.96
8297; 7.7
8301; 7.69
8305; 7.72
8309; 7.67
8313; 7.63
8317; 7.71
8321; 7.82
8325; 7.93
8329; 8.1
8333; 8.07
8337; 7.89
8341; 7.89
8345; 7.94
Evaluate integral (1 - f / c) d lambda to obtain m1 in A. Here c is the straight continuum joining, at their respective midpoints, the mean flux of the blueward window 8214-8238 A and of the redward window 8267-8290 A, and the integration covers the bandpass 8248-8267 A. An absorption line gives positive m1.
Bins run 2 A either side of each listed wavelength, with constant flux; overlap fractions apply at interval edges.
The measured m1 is 3.7 A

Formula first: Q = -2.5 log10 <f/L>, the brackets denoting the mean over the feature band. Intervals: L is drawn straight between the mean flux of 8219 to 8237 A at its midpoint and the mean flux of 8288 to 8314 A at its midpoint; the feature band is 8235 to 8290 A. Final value 0.248 mag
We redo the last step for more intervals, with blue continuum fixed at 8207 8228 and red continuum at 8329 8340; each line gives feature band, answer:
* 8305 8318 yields 0.17 mag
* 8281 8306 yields 0.23 mag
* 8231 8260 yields 0.36 mag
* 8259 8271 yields 0.36 mag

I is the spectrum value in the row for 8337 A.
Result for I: 7.89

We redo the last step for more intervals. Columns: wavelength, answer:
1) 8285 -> 8.11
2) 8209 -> 8.68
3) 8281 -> 7.96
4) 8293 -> 7.96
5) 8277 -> 7.81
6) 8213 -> 10.3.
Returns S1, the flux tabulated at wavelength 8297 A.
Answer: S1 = 7.7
